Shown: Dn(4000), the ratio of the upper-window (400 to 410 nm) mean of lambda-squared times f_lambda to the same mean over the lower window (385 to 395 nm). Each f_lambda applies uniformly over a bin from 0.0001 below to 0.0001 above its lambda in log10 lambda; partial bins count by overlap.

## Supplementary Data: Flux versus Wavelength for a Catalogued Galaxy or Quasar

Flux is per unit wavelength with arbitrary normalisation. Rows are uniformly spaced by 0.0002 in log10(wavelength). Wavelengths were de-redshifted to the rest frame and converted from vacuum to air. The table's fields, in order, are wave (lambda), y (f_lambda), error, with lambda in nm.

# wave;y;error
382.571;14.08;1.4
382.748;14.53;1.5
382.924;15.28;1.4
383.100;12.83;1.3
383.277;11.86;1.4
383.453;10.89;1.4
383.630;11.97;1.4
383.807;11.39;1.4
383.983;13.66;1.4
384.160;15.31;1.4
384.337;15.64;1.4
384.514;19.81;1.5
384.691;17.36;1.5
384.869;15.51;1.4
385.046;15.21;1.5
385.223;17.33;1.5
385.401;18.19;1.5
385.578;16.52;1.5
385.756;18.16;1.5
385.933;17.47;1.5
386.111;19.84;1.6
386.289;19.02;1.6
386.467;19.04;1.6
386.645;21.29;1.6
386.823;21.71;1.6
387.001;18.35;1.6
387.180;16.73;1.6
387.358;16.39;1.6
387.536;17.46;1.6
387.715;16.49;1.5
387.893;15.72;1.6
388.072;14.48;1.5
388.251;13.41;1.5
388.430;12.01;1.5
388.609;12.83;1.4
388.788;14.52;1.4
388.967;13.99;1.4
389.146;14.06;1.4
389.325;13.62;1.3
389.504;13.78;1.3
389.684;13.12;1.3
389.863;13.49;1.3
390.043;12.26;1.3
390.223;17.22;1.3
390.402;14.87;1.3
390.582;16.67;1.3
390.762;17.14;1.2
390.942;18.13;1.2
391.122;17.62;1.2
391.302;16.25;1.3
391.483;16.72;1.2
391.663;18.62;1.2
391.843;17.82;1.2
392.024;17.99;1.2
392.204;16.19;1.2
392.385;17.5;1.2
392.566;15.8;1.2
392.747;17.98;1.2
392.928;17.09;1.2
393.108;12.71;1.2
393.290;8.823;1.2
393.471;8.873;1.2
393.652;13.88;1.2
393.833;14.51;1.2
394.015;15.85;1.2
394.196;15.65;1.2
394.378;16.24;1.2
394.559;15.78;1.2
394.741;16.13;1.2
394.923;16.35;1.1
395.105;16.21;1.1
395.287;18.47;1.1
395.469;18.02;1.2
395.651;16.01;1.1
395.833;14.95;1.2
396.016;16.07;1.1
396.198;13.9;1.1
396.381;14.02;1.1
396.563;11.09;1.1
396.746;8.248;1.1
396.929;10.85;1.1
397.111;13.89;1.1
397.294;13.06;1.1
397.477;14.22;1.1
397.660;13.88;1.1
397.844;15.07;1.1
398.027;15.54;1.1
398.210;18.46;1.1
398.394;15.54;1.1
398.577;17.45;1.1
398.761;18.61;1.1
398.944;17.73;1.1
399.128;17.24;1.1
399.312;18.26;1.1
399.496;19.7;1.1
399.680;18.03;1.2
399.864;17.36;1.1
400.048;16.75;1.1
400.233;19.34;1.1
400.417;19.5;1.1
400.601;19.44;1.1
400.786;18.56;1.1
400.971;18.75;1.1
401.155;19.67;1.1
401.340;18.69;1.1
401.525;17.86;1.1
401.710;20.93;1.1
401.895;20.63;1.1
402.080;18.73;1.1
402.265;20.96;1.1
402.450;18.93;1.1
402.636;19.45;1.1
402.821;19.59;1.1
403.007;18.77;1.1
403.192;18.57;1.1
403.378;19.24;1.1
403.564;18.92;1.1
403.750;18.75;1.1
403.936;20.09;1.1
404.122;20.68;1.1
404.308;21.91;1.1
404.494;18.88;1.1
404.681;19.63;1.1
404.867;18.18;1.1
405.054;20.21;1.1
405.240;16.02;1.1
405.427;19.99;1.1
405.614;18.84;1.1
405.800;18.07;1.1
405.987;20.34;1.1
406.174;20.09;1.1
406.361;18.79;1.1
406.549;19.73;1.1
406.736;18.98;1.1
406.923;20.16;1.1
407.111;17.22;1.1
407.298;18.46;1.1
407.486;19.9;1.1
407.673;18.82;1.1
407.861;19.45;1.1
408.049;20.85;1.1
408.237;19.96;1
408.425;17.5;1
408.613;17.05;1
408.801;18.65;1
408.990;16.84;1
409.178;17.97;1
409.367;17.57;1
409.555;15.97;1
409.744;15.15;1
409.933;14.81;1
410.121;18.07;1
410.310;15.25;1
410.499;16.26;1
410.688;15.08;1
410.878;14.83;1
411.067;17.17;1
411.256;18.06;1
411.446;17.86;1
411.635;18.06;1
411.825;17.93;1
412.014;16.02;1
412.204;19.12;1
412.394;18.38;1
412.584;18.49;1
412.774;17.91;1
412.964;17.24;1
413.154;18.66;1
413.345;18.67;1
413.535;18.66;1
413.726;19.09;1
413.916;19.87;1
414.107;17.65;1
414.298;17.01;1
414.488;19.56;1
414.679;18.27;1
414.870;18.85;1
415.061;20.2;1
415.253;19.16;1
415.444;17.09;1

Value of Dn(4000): 1.3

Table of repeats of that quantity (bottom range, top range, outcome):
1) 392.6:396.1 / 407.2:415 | 1.27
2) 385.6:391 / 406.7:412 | 1.22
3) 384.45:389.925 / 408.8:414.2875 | 1.20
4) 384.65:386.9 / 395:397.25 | 0.83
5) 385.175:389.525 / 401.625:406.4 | 1.28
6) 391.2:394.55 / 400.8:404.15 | 1.31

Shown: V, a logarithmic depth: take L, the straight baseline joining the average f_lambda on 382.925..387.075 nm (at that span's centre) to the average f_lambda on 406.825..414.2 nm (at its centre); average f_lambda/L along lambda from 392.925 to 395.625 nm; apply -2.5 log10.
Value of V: 0.137 mag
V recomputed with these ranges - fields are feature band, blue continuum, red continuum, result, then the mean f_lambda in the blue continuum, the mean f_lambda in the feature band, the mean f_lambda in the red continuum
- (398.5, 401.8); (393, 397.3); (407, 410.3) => -0.19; 14.2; 18.6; 17.8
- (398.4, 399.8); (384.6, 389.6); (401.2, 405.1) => 0.04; 16.4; 18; 19.5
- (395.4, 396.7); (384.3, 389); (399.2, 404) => 0.24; 16.9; 14.6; 19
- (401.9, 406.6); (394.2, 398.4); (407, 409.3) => -0.12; 14.9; 19.4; 18.6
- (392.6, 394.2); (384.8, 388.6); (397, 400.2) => 0.20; 17.1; 13.9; 16.5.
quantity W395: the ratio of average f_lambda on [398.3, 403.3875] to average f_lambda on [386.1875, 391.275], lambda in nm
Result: 1.18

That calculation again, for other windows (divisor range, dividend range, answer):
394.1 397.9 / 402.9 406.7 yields 1.31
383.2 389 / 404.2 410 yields 1.16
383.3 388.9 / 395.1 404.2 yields 1.07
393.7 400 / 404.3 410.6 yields 1.17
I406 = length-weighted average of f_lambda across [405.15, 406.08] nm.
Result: 18.7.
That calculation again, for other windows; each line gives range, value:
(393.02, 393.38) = 10.7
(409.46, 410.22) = 16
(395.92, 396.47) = 14.6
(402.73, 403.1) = 19.2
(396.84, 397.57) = 13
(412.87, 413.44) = 18.2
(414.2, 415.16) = 18.8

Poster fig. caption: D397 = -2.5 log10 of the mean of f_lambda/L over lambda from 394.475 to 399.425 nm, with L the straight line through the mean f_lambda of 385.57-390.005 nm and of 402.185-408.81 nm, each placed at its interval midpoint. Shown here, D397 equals 0.15 mag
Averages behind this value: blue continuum 16.1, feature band 15.4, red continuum 19.2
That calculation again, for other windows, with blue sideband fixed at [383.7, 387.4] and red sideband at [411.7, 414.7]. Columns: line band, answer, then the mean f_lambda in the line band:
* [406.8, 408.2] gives -0.07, 19.3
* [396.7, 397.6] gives 0.40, 12.3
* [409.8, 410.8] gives 0.15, 15.8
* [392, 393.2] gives 0.08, 16.4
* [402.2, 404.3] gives -0.09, 19.5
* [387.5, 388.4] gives 0.15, 15.2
